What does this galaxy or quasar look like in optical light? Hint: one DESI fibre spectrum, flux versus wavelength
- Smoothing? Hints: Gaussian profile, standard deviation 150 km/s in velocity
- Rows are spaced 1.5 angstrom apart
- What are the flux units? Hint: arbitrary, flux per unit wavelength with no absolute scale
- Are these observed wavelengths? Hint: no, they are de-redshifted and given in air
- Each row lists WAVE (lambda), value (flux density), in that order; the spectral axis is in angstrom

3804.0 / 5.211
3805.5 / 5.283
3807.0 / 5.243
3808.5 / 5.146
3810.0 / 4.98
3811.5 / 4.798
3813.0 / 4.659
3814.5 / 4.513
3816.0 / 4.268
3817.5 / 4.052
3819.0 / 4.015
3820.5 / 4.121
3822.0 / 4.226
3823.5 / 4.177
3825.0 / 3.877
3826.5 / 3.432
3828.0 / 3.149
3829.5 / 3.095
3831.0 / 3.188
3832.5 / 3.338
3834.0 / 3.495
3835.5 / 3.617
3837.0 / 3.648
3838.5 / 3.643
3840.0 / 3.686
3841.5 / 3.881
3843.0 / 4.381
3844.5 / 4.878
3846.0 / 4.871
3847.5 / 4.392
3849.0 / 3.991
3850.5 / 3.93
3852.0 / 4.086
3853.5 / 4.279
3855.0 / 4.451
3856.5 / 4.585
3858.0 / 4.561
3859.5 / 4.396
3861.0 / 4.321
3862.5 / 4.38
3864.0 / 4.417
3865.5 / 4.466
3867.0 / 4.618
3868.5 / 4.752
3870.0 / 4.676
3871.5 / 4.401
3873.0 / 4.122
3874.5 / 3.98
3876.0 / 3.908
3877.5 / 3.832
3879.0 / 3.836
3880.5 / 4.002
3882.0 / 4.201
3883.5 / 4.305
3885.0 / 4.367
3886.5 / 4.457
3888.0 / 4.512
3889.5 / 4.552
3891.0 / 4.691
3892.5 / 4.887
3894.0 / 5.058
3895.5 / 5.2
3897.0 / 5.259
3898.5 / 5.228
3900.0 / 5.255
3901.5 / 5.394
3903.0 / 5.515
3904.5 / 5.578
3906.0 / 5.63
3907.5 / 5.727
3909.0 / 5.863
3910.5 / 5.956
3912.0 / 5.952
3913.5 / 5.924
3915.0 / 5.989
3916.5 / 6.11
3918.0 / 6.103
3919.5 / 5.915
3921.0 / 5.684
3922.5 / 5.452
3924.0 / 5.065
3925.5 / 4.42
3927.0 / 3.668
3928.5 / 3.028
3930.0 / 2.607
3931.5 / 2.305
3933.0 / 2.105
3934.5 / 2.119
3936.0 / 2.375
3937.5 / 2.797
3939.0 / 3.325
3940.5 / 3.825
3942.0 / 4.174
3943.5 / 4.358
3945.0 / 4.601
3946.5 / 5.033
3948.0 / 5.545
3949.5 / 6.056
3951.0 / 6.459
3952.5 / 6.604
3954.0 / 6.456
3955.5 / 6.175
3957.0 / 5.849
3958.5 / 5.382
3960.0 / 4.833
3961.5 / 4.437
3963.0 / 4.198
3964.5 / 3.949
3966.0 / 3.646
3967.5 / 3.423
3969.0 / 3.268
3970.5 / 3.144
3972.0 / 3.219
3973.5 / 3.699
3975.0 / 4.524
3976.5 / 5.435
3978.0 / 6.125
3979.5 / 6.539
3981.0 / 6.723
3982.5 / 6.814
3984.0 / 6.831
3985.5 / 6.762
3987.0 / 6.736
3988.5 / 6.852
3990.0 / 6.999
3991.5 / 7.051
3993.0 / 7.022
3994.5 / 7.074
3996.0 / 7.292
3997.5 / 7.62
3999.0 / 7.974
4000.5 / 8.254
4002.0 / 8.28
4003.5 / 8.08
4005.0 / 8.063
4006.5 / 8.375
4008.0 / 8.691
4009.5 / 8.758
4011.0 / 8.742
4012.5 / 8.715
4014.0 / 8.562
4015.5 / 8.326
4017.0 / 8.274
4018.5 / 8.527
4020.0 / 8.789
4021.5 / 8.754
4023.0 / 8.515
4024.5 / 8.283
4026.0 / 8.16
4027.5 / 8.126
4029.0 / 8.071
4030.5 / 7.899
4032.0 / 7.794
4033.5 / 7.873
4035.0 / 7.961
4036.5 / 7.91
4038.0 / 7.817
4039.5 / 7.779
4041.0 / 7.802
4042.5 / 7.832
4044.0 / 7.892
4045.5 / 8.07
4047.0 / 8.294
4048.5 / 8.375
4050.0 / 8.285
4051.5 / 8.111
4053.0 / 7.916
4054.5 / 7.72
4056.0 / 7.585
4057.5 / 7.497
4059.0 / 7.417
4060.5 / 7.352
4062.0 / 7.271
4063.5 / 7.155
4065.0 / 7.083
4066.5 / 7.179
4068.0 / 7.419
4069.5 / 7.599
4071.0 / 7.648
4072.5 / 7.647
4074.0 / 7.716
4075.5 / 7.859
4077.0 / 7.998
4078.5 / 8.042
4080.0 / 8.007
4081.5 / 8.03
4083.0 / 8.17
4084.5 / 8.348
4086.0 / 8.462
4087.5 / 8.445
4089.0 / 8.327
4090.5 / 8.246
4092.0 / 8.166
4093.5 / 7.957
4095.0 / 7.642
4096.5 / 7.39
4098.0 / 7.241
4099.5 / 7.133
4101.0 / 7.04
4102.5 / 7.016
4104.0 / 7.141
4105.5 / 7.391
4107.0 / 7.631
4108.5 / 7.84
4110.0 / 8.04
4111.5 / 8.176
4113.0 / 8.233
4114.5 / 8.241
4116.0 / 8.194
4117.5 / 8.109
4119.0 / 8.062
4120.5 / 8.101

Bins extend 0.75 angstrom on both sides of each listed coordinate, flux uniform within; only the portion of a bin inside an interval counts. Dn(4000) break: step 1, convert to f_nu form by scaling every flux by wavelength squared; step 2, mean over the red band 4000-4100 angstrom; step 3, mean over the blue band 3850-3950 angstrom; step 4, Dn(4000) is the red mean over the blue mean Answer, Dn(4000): 1.9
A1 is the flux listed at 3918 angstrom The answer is 6.103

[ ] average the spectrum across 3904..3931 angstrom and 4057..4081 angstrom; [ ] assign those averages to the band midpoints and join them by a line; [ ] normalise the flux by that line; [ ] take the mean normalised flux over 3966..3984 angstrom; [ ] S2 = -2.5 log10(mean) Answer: 0.26 mag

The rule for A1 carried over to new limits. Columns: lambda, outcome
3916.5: 6.11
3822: 4.226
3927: 3.668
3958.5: 5.382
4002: 8.28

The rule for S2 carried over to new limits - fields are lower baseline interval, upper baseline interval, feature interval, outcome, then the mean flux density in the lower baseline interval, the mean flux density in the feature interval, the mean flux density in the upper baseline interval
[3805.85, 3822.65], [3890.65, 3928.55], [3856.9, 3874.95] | 0.13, 4.57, 4.43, 5.38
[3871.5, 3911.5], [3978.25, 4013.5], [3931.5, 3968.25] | 0.39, 4.82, 4.44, 7.56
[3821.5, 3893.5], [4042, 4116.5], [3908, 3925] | -0.14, 4.15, 5.8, 7.79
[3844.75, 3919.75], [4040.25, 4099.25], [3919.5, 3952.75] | 0.34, 4.81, 4.17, 7.82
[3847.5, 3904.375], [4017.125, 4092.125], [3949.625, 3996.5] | 0.15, 4.52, 5.59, 7.95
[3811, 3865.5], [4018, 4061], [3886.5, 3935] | 0.12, 4.08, 4.91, 8.01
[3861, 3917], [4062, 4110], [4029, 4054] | -0.13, 4.88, 7.98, 7.71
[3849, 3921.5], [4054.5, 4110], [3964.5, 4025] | -0.07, 4.85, 6.93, 7.67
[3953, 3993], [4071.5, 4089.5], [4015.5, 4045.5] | -0.19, 5.39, 8.11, 8.08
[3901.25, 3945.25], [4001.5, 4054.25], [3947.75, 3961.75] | -0.03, 4.58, 5.84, 8.22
